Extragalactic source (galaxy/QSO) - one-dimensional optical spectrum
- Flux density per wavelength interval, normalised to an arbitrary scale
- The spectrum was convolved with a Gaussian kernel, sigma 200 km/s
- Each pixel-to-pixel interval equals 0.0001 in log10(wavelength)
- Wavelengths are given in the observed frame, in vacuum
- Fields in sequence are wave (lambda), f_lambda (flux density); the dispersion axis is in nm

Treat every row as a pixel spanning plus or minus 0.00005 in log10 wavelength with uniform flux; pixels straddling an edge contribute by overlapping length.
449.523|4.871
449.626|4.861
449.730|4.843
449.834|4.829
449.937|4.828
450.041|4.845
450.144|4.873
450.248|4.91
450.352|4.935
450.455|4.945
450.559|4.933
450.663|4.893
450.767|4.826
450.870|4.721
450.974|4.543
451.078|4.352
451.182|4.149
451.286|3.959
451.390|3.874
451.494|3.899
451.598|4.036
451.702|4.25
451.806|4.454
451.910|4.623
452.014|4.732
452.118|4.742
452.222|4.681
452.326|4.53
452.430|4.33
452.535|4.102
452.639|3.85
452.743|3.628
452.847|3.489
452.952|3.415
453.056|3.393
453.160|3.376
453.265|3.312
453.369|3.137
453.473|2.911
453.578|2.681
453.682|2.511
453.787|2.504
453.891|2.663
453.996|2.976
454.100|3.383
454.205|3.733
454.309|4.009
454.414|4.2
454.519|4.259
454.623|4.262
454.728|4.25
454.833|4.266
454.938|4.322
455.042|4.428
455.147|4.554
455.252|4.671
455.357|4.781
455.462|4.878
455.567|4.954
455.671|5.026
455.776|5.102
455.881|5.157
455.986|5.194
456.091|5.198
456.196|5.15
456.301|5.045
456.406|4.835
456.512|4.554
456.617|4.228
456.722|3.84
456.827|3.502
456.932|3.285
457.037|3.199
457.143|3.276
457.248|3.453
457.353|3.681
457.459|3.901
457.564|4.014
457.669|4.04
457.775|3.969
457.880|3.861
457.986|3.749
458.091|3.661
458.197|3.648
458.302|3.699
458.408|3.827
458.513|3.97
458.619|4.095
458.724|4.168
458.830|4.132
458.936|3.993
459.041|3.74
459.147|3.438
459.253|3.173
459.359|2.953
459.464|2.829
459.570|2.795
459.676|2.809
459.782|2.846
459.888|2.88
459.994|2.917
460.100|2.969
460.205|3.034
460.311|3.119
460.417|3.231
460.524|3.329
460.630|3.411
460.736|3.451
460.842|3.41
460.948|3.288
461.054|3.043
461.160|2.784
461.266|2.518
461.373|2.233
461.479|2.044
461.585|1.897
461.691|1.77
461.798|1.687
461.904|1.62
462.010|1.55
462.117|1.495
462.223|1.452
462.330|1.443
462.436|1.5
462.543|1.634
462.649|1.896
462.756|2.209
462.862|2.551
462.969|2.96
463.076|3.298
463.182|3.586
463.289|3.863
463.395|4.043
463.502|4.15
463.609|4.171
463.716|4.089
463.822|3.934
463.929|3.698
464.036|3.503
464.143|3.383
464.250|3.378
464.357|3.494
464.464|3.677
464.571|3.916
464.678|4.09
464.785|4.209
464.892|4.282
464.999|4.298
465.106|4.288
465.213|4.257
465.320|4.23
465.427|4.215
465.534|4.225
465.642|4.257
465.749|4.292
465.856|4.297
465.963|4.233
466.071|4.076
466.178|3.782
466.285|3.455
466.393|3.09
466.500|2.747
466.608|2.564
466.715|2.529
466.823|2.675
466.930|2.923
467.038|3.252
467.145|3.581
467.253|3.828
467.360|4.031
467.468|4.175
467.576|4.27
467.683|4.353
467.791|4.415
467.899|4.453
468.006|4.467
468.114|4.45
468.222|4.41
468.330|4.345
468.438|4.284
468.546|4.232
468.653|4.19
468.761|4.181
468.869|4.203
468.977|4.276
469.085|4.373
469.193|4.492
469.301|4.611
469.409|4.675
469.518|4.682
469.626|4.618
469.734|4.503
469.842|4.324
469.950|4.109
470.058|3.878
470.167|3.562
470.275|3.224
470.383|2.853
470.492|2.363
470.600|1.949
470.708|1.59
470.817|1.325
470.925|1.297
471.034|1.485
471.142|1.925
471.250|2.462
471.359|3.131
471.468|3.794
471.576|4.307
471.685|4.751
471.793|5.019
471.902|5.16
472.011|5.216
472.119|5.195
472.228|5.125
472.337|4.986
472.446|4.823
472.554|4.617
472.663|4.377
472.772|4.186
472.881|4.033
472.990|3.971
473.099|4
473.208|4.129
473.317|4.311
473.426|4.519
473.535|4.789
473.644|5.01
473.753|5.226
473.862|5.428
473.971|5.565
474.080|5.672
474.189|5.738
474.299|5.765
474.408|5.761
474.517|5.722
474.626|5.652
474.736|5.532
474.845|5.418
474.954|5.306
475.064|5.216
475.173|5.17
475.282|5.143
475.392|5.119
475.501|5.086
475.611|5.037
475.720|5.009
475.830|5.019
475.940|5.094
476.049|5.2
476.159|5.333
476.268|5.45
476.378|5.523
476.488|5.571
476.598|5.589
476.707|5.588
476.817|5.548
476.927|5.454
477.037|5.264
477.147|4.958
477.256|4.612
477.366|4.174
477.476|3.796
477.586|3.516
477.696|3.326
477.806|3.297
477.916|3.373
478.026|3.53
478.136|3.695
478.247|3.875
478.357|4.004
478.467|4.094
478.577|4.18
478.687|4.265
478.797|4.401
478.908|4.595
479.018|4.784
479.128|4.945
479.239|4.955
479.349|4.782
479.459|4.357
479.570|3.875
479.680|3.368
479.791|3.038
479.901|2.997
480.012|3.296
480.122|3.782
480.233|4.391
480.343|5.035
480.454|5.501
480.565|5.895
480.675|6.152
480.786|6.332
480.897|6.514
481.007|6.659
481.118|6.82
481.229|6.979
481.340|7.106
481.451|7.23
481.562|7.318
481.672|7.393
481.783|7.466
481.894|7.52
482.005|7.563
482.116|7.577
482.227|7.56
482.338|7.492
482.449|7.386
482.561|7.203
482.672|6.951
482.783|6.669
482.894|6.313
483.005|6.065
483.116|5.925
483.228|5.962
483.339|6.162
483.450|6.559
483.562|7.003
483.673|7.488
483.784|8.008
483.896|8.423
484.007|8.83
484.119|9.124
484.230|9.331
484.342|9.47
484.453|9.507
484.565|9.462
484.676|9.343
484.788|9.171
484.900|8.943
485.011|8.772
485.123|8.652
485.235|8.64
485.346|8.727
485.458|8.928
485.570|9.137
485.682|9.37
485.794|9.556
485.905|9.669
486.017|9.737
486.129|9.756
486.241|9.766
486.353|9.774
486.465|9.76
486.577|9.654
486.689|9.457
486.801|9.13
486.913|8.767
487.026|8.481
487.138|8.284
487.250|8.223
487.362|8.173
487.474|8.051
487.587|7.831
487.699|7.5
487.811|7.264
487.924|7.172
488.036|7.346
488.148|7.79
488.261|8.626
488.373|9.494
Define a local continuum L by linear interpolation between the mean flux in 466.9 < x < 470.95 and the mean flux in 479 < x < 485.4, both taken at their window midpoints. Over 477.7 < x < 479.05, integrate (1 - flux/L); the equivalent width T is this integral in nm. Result 0.45 nm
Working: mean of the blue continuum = 3.83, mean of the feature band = 3.97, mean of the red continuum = 6.79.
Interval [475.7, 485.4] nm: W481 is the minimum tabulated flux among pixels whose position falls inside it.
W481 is 2.997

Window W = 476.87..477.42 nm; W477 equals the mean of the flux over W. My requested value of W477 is 4.9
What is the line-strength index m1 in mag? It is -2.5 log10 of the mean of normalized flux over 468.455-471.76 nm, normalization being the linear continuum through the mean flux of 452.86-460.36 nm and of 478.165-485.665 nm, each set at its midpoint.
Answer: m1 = 0.43 mag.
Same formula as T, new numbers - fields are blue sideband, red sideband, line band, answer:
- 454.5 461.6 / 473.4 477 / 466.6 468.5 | 0.321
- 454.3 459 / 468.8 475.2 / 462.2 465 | 0.638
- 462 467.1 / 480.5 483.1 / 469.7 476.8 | 0.997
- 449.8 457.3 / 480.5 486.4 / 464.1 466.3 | 0.628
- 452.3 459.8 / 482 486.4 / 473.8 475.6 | 0.353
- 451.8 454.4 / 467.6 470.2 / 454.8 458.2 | -0.456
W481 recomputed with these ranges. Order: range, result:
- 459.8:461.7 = 1.77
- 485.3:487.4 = 8.173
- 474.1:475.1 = 5.216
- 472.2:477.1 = 3.971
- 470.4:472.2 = 1.297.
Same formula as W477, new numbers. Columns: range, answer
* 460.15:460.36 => 3.09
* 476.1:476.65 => 5.48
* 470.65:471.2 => 1.54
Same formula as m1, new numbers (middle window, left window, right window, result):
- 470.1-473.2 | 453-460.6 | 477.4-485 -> 0.397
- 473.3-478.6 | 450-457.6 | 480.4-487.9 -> 0.374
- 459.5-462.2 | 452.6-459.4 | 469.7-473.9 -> 0.427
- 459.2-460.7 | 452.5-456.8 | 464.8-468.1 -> 0.294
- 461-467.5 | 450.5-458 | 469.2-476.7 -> 0.317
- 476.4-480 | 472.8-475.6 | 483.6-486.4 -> 0.448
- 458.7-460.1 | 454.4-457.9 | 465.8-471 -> 0.271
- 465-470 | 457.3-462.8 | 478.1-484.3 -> -0.001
